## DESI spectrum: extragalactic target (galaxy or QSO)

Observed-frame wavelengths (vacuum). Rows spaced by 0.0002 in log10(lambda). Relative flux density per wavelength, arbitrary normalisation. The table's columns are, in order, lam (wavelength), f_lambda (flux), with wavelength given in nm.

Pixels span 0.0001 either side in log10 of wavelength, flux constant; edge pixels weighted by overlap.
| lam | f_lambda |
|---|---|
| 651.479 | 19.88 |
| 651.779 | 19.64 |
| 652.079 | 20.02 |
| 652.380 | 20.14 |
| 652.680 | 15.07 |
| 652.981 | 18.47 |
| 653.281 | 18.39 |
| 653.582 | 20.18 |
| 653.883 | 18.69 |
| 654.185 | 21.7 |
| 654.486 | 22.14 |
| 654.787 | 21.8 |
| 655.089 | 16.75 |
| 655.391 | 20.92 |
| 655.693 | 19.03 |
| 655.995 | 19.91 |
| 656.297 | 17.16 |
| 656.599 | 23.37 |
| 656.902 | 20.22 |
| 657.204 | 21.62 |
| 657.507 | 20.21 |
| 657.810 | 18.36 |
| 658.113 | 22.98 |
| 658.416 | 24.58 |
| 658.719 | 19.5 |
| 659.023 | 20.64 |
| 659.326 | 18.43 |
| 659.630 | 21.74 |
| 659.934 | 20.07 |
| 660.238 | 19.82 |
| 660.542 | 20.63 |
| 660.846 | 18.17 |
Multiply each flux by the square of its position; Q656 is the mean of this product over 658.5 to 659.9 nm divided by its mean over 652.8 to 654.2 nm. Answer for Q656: 1.08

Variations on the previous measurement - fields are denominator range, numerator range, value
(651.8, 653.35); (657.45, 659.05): 1.16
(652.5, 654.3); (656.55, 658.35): 1.14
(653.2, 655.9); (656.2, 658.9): 1.06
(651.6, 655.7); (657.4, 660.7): 1.07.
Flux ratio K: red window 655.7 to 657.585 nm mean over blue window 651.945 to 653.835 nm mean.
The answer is 1.09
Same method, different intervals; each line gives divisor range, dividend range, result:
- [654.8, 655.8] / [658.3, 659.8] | 1.08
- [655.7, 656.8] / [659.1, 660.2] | 1.00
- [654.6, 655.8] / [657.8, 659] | 1.10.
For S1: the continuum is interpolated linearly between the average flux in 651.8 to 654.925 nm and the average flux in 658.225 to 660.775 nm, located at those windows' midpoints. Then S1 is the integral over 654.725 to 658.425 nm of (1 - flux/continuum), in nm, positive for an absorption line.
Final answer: -0.032 nm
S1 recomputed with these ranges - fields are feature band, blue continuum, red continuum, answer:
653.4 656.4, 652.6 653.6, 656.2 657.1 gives -0.10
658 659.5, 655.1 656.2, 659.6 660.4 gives -0.08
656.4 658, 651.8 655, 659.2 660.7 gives -0.06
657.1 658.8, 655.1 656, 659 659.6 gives -0.14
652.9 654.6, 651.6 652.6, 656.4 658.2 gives 0.01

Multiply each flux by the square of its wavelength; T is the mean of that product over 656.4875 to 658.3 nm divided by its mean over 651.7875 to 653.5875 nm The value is 1.1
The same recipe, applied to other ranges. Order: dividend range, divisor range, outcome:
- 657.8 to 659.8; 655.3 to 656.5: 1.10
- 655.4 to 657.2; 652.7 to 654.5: 1.05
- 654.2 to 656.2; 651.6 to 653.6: 1.08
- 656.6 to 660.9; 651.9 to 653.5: 1.14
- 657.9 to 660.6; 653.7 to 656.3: 1.06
